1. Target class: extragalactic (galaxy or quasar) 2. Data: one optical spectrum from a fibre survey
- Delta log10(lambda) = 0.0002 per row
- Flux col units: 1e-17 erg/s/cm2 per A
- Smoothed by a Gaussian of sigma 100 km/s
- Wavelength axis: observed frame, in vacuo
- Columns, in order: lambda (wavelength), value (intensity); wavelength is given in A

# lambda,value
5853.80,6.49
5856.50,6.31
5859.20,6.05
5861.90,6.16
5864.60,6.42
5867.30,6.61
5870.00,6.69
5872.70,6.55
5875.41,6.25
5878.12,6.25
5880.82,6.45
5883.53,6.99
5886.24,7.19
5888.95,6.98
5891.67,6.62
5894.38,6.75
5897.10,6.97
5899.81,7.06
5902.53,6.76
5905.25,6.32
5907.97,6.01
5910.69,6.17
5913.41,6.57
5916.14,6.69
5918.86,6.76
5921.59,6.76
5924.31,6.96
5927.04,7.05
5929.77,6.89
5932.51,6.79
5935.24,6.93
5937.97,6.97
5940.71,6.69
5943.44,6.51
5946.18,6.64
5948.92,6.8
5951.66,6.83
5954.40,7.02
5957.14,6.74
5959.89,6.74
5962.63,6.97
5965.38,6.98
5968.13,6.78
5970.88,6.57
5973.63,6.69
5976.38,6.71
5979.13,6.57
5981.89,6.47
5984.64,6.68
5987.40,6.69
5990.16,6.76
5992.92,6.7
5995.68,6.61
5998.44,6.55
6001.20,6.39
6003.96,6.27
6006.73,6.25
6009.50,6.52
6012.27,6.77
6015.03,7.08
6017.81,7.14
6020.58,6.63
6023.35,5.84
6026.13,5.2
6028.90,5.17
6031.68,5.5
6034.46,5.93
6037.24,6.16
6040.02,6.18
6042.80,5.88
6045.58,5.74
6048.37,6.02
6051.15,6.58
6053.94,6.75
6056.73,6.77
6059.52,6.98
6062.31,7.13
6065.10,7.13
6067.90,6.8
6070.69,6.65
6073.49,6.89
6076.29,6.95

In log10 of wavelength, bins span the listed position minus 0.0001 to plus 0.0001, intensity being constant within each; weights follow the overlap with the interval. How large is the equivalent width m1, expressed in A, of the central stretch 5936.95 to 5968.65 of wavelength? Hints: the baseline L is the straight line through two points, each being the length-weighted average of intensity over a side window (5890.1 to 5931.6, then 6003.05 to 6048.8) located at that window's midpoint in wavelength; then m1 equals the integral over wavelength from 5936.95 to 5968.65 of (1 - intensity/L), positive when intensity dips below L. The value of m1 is -1.55 A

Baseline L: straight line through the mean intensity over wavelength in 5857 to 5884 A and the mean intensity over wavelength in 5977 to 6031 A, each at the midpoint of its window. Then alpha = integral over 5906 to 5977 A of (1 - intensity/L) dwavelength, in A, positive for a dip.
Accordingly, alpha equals -3.4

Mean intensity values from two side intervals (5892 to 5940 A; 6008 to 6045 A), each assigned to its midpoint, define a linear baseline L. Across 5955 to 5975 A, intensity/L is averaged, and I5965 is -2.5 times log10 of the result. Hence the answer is -0.05 mag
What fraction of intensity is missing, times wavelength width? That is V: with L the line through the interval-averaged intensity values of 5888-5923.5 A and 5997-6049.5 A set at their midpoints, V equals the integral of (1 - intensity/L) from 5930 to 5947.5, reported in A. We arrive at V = -0.67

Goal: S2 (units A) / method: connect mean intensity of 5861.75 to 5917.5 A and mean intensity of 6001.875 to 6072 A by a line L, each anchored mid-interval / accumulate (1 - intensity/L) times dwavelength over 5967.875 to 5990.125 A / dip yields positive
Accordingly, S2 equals -0.6 A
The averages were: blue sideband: 6.6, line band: 6.64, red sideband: 6.36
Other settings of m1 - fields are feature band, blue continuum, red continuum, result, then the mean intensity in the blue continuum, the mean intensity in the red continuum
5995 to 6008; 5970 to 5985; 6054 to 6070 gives 0.58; 6.61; 6.93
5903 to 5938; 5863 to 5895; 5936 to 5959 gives 0.27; 6.64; 6.78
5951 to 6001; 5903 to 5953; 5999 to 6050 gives -2.27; 6.69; 6.16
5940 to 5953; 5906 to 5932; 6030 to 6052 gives -0.40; 6.65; 5.97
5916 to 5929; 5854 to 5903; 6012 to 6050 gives -0.82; 6.61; 6.07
